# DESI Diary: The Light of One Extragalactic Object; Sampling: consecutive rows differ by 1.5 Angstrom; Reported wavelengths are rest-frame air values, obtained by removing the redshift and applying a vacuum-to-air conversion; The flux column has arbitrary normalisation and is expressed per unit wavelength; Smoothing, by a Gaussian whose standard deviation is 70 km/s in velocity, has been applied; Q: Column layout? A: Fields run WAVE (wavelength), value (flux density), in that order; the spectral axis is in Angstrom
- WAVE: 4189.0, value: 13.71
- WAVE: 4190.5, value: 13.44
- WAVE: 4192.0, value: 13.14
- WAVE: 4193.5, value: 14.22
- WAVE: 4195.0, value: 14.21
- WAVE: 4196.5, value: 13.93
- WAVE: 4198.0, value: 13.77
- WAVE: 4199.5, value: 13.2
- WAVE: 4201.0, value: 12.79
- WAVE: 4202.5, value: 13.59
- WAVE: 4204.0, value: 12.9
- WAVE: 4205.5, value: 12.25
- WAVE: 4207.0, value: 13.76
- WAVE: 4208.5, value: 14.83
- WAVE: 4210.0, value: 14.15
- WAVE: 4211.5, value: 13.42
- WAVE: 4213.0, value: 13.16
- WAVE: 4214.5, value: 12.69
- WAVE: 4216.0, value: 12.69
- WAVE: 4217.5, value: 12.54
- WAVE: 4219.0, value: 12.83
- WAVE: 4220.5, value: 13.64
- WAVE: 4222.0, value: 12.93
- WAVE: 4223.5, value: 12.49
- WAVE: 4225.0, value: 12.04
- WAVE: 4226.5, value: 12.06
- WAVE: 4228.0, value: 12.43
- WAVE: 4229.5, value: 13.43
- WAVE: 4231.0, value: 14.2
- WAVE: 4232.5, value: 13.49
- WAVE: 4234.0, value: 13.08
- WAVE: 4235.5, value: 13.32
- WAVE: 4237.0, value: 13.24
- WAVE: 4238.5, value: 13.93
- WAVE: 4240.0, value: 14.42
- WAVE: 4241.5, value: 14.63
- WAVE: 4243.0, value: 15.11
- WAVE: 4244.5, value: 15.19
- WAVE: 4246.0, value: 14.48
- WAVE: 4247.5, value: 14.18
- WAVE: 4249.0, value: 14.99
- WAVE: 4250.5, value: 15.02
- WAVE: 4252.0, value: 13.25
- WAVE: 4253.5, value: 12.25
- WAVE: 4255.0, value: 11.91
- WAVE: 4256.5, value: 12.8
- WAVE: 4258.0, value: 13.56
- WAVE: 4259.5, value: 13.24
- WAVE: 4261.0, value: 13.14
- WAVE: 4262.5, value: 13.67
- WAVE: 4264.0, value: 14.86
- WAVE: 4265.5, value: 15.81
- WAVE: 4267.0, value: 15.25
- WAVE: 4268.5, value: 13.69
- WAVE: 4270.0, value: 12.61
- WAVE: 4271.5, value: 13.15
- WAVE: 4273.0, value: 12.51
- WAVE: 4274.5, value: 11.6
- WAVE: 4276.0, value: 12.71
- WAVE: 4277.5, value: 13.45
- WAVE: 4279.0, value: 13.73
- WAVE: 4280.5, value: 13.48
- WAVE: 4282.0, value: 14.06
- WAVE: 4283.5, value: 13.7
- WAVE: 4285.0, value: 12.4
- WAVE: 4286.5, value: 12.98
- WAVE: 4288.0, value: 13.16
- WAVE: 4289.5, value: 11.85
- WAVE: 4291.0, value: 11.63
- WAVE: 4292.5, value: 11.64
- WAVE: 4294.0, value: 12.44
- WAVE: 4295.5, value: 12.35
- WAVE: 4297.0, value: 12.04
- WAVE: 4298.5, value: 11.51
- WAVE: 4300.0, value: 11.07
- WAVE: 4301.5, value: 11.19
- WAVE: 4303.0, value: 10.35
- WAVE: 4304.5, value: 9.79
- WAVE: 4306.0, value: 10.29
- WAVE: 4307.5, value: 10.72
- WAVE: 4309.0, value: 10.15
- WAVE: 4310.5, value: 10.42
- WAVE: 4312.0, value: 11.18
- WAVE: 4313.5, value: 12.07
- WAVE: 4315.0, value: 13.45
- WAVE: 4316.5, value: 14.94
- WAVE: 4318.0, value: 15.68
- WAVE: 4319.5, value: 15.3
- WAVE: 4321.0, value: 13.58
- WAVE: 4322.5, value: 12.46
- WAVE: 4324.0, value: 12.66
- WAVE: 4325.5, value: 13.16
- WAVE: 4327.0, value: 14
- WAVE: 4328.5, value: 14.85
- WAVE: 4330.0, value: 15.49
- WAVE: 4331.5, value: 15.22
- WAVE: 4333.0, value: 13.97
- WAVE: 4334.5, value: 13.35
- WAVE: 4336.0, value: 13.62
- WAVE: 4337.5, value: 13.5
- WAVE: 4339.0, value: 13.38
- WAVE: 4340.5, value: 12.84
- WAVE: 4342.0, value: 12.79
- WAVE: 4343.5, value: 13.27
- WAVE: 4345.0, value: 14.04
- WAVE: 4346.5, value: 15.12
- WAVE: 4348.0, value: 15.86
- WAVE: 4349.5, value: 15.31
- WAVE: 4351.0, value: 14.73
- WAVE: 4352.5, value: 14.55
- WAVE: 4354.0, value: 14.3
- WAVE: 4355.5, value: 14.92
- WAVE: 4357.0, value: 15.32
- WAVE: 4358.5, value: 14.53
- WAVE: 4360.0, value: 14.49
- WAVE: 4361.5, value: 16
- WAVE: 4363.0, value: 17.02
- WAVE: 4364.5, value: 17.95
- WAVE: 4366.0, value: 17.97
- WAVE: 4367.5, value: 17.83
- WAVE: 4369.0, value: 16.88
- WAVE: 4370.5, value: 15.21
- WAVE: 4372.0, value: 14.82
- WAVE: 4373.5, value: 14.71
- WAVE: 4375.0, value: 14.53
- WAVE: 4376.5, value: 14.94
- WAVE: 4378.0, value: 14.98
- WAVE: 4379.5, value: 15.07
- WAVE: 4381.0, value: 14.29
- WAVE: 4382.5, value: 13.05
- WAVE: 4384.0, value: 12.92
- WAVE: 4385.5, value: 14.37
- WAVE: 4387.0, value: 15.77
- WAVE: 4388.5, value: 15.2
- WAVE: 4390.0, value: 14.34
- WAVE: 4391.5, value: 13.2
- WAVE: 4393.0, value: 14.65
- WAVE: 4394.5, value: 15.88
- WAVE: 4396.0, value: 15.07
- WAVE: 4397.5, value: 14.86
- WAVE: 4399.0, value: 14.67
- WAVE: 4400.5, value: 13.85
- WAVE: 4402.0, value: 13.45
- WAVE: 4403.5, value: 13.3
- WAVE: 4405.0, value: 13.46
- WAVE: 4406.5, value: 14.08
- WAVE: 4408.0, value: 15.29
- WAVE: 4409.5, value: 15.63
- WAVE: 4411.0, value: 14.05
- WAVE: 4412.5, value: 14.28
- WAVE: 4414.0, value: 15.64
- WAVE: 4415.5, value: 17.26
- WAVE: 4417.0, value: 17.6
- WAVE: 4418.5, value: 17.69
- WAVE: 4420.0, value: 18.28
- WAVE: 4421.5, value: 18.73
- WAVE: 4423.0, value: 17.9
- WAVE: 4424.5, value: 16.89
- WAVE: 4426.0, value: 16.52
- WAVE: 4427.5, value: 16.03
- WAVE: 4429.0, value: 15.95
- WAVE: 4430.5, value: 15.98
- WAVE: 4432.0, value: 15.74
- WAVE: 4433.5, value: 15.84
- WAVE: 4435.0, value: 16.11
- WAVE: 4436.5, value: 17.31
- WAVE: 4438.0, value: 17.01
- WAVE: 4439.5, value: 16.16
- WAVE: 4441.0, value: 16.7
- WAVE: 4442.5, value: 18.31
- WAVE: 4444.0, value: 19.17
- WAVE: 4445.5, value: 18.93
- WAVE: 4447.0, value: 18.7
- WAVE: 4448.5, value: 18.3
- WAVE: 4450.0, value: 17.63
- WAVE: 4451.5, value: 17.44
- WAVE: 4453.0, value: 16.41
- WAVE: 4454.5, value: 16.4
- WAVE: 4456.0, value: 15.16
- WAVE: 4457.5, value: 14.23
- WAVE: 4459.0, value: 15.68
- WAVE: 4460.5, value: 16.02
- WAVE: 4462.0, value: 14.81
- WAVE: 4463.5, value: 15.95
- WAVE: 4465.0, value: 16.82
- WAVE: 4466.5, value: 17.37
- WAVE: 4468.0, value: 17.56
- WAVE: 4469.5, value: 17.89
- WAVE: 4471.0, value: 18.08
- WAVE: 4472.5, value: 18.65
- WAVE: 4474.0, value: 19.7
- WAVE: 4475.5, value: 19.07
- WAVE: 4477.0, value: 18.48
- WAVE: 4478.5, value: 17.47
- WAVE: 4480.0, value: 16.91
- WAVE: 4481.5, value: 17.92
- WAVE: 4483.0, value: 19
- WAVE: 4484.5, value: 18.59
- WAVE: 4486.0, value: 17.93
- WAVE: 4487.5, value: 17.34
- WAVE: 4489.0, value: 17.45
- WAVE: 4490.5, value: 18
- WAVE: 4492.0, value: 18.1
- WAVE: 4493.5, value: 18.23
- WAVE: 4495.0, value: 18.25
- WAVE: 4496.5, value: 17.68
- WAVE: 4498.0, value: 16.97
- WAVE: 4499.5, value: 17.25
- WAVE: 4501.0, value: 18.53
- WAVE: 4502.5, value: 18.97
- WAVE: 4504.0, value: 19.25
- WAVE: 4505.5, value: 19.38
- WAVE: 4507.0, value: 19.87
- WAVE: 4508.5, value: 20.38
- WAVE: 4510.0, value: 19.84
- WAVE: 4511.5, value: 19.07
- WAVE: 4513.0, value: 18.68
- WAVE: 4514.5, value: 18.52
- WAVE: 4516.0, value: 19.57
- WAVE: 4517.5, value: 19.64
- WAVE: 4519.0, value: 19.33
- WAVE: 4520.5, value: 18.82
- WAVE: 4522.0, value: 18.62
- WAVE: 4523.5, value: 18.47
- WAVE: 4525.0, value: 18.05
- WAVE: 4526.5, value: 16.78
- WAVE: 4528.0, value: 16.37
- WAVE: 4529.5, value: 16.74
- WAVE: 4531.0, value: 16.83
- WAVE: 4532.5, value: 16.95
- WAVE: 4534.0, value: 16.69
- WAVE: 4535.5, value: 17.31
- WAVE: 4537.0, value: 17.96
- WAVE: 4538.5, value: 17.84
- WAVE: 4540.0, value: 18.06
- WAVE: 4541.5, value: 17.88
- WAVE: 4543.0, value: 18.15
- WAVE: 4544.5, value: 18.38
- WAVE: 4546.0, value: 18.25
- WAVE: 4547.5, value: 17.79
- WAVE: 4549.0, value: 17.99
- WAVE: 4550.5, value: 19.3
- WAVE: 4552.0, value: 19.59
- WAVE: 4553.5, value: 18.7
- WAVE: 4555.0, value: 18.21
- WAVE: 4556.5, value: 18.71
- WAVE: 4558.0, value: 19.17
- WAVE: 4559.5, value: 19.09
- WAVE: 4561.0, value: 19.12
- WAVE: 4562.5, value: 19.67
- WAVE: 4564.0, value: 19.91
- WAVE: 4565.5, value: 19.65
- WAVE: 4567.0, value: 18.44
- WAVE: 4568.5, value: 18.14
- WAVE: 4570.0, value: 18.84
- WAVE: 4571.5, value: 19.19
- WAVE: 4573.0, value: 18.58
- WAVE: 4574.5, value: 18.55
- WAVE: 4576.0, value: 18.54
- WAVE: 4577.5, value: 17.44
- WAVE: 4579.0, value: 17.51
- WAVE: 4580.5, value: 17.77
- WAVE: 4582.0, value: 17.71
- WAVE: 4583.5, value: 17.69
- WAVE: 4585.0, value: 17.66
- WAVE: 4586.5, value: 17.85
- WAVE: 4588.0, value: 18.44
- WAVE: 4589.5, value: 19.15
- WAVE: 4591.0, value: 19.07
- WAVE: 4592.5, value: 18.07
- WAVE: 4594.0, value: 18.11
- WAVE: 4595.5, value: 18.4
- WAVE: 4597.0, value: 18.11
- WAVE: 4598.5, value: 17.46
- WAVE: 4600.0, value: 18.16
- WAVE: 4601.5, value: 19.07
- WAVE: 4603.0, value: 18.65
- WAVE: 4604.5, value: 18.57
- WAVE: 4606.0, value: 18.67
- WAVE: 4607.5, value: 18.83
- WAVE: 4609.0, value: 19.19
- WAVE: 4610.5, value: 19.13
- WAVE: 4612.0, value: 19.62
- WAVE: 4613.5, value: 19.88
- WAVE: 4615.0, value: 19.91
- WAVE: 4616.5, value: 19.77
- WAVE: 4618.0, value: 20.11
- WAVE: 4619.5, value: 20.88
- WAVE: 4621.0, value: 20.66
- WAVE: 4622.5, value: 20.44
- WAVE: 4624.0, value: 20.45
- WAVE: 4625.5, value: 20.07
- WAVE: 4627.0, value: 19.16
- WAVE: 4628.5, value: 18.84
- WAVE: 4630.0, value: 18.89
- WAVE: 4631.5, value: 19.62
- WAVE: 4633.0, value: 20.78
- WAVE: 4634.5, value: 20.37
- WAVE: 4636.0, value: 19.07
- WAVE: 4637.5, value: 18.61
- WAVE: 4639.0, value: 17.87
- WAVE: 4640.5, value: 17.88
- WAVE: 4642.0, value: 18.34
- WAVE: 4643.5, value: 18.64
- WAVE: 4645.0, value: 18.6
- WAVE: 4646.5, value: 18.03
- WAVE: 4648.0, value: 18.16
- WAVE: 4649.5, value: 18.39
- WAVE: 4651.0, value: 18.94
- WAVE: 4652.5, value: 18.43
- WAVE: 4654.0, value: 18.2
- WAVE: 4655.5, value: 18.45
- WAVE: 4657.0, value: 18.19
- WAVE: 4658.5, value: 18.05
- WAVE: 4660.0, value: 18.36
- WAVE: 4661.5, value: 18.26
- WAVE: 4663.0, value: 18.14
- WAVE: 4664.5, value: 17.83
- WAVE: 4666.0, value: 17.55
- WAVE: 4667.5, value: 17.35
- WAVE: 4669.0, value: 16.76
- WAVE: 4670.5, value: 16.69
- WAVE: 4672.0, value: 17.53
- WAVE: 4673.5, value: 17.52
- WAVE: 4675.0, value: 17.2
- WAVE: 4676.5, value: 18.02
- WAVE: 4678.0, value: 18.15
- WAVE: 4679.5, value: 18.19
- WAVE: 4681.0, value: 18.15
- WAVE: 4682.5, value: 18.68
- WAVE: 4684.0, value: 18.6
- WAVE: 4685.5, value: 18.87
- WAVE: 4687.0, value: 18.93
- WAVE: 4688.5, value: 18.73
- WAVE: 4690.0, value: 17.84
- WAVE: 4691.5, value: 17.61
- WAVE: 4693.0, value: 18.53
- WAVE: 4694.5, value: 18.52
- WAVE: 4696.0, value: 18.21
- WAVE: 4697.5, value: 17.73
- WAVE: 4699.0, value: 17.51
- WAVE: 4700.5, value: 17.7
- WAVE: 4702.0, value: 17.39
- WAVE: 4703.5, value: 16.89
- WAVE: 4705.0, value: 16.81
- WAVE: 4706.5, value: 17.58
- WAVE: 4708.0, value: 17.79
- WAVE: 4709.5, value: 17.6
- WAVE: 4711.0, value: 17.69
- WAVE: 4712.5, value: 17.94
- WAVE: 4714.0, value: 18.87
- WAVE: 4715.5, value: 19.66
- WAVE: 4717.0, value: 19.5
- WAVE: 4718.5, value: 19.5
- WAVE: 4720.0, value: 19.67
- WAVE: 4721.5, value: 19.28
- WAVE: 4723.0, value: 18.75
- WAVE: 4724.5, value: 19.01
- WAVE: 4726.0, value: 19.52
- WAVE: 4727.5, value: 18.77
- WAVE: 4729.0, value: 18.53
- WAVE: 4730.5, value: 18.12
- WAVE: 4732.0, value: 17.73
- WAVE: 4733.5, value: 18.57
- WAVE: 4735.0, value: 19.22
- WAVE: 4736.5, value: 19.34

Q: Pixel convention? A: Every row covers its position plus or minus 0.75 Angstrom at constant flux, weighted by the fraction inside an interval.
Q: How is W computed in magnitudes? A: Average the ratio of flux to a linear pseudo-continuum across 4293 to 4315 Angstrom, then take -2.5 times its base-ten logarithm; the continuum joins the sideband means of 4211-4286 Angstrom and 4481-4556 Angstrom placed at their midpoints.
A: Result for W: 0.28 mag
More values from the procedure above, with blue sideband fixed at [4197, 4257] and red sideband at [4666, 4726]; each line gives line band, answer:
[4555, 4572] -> -0.14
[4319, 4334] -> 0.03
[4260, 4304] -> 0.09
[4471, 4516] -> -0.15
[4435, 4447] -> -0.13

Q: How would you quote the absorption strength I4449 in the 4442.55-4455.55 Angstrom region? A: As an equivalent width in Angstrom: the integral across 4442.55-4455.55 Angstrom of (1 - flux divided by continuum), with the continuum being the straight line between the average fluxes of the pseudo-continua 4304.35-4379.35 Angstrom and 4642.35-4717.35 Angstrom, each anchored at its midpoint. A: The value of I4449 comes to -2.03 Angstrom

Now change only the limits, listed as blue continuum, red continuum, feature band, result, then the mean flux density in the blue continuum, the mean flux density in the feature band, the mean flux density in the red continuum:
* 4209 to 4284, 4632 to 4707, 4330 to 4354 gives 0.6 Angstrom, 13.5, 14.2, 18.1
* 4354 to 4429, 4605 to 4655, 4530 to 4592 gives -0.7 Angstrom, 15.4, 18.3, 19.2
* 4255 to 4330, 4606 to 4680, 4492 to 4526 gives -4.7 Angstrom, 12.8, 18.8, 18.7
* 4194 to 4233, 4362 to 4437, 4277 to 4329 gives 6.7 Angstrom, 13.2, 12.5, 15.5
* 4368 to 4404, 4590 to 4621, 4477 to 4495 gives -1.4 Angstrom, 14.6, 17.9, 19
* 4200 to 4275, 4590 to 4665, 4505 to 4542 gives -1.8 Angstrom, 13.5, 18.3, 18.9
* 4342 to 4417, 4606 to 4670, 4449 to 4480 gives -1.5 Angstrom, 15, 17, 18.9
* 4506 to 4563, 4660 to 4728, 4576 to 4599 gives 0.4 Angstrom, 18.4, 18.1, 18.2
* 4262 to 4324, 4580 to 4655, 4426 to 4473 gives -3.5 Angstrom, 12.7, 16.8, 18.9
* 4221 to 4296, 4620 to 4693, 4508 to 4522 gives -2.2 Angstrom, 13.4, 19.3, 18.5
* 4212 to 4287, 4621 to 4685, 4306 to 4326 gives 2.3 Angstrom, 13.4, 12.7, 18.5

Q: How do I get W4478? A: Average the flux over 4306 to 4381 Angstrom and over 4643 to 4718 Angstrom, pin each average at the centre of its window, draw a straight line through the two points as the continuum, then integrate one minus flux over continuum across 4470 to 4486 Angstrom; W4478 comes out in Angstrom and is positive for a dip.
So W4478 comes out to -2.6 Angstrom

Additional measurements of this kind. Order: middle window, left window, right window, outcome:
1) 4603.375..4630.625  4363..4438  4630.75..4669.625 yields -2.4 Angstrom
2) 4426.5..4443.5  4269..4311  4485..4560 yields -0.6 Angstrom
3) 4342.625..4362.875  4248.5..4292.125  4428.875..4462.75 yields 0.1 Angstrom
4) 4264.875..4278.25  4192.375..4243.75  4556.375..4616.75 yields 0.7 Angstrom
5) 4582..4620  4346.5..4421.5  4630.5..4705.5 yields -2.8 Angstrom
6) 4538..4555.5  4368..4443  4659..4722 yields -1.7 Angstrom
